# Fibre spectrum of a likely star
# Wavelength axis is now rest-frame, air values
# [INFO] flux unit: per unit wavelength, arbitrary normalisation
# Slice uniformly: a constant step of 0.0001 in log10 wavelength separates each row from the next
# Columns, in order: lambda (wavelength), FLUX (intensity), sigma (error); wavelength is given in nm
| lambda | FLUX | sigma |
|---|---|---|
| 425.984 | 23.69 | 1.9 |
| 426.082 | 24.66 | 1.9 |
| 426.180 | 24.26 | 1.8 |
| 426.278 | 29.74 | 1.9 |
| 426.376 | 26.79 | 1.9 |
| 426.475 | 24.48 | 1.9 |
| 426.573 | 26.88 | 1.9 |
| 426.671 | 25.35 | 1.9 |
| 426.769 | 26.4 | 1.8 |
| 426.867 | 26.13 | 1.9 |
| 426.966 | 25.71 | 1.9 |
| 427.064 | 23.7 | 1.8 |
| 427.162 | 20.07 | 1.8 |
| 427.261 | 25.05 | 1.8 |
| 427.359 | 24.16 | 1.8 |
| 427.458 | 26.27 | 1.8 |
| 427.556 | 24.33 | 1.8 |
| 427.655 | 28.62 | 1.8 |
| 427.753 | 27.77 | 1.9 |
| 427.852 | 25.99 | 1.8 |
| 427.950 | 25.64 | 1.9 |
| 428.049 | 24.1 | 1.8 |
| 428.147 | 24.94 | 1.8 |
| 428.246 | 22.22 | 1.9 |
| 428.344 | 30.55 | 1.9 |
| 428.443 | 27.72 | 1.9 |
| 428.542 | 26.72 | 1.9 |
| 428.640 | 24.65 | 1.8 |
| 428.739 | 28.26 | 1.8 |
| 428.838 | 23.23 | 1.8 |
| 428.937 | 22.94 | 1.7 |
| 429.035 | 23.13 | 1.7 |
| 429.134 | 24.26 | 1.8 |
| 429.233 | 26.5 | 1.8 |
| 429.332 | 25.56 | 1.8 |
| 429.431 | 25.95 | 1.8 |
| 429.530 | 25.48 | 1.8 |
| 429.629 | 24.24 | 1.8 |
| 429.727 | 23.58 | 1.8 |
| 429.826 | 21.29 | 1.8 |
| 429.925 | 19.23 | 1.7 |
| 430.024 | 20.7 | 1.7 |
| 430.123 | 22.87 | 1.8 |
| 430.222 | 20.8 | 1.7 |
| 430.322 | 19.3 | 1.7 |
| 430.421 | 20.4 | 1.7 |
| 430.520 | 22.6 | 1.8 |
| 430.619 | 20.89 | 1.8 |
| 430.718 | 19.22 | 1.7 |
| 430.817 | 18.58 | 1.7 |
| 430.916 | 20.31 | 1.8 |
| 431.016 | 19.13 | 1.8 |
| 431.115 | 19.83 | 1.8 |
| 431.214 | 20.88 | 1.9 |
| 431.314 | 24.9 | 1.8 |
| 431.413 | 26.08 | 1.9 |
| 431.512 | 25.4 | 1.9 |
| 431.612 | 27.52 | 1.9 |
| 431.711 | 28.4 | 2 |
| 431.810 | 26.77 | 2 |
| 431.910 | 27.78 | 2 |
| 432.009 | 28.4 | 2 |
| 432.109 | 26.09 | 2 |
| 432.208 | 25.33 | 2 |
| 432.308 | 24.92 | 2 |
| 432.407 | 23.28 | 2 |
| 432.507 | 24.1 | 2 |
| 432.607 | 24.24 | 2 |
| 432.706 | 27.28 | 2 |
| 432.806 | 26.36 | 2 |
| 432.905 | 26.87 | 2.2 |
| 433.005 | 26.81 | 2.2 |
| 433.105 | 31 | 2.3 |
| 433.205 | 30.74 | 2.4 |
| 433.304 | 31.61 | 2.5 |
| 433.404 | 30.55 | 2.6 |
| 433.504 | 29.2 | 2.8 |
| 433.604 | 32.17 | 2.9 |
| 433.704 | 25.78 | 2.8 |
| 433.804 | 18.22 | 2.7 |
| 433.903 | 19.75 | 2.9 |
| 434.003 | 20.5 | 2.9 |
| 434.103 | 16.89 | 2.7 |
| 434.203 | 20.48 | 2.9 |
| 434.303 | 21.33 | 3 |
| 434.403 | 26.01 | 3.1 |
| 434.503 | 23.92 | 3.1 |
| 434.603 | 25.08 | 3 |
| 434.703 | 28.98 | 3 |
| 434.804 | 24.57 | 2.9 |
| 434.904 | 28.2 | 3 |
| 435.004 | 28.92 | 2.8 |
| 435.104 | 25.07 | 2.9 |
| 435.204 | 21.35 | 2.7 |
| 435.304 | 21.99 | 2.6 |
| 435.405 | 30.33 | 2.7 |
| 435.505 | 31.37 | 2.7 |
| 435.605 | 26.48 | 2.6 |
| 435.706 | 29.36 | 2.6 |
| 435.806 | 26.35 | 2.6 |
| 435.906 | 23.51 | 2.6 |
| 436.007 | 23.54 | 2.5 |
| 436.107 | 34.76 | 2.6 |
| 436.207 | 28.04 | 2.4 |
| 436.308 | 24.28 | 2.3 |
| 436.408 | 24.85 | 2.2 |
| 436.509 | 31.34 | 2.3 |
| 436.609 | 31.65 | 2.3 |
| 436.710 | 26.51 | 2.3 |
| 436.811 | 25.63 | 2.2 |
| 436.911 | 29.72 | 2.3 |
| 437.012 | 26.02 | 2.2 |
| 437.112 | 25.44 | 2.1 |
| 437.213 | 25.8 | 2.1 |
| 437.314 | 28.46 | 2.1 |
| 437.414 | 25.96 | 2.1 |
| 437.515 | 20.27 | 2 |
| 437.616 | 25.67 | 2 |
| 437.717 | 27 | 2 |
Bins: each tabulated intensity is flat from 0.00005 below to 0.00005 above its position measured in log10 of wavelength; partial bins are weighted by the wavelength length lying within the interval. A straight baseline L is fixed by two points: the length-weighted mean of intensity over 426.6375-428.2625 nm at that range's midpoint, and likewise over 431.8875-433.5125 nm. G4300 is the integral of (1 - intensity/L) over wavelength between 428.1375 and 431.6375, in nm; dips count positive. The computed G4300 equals 0.38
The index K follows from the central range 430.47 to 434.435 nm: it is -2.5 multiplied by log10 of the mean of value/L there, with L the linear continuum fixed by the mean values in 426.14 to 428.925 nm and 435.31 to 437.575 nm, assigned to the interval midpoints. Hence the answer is 0.08 mag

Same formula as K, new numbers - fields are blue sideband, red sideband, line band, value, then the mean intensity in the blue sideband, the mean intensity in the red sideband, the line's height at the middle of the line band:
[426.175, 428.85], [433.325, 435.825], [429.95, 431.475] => 0.209 mag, 25.8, 25.4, 25.6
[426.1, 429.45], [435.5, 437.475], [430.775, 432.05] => 0.091 mag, 25.5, 27.3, 26.3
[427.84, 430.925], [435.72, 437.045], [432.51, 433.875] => -0.075 mag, 23.5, 27.5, 25.7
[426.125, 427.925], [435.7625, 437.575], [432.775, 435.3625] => 0.041 mag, 25.6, 26.8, 26.5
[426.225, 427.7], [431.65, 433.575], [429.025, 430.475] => 0.158 mag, 25.6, 27.4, 26.5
